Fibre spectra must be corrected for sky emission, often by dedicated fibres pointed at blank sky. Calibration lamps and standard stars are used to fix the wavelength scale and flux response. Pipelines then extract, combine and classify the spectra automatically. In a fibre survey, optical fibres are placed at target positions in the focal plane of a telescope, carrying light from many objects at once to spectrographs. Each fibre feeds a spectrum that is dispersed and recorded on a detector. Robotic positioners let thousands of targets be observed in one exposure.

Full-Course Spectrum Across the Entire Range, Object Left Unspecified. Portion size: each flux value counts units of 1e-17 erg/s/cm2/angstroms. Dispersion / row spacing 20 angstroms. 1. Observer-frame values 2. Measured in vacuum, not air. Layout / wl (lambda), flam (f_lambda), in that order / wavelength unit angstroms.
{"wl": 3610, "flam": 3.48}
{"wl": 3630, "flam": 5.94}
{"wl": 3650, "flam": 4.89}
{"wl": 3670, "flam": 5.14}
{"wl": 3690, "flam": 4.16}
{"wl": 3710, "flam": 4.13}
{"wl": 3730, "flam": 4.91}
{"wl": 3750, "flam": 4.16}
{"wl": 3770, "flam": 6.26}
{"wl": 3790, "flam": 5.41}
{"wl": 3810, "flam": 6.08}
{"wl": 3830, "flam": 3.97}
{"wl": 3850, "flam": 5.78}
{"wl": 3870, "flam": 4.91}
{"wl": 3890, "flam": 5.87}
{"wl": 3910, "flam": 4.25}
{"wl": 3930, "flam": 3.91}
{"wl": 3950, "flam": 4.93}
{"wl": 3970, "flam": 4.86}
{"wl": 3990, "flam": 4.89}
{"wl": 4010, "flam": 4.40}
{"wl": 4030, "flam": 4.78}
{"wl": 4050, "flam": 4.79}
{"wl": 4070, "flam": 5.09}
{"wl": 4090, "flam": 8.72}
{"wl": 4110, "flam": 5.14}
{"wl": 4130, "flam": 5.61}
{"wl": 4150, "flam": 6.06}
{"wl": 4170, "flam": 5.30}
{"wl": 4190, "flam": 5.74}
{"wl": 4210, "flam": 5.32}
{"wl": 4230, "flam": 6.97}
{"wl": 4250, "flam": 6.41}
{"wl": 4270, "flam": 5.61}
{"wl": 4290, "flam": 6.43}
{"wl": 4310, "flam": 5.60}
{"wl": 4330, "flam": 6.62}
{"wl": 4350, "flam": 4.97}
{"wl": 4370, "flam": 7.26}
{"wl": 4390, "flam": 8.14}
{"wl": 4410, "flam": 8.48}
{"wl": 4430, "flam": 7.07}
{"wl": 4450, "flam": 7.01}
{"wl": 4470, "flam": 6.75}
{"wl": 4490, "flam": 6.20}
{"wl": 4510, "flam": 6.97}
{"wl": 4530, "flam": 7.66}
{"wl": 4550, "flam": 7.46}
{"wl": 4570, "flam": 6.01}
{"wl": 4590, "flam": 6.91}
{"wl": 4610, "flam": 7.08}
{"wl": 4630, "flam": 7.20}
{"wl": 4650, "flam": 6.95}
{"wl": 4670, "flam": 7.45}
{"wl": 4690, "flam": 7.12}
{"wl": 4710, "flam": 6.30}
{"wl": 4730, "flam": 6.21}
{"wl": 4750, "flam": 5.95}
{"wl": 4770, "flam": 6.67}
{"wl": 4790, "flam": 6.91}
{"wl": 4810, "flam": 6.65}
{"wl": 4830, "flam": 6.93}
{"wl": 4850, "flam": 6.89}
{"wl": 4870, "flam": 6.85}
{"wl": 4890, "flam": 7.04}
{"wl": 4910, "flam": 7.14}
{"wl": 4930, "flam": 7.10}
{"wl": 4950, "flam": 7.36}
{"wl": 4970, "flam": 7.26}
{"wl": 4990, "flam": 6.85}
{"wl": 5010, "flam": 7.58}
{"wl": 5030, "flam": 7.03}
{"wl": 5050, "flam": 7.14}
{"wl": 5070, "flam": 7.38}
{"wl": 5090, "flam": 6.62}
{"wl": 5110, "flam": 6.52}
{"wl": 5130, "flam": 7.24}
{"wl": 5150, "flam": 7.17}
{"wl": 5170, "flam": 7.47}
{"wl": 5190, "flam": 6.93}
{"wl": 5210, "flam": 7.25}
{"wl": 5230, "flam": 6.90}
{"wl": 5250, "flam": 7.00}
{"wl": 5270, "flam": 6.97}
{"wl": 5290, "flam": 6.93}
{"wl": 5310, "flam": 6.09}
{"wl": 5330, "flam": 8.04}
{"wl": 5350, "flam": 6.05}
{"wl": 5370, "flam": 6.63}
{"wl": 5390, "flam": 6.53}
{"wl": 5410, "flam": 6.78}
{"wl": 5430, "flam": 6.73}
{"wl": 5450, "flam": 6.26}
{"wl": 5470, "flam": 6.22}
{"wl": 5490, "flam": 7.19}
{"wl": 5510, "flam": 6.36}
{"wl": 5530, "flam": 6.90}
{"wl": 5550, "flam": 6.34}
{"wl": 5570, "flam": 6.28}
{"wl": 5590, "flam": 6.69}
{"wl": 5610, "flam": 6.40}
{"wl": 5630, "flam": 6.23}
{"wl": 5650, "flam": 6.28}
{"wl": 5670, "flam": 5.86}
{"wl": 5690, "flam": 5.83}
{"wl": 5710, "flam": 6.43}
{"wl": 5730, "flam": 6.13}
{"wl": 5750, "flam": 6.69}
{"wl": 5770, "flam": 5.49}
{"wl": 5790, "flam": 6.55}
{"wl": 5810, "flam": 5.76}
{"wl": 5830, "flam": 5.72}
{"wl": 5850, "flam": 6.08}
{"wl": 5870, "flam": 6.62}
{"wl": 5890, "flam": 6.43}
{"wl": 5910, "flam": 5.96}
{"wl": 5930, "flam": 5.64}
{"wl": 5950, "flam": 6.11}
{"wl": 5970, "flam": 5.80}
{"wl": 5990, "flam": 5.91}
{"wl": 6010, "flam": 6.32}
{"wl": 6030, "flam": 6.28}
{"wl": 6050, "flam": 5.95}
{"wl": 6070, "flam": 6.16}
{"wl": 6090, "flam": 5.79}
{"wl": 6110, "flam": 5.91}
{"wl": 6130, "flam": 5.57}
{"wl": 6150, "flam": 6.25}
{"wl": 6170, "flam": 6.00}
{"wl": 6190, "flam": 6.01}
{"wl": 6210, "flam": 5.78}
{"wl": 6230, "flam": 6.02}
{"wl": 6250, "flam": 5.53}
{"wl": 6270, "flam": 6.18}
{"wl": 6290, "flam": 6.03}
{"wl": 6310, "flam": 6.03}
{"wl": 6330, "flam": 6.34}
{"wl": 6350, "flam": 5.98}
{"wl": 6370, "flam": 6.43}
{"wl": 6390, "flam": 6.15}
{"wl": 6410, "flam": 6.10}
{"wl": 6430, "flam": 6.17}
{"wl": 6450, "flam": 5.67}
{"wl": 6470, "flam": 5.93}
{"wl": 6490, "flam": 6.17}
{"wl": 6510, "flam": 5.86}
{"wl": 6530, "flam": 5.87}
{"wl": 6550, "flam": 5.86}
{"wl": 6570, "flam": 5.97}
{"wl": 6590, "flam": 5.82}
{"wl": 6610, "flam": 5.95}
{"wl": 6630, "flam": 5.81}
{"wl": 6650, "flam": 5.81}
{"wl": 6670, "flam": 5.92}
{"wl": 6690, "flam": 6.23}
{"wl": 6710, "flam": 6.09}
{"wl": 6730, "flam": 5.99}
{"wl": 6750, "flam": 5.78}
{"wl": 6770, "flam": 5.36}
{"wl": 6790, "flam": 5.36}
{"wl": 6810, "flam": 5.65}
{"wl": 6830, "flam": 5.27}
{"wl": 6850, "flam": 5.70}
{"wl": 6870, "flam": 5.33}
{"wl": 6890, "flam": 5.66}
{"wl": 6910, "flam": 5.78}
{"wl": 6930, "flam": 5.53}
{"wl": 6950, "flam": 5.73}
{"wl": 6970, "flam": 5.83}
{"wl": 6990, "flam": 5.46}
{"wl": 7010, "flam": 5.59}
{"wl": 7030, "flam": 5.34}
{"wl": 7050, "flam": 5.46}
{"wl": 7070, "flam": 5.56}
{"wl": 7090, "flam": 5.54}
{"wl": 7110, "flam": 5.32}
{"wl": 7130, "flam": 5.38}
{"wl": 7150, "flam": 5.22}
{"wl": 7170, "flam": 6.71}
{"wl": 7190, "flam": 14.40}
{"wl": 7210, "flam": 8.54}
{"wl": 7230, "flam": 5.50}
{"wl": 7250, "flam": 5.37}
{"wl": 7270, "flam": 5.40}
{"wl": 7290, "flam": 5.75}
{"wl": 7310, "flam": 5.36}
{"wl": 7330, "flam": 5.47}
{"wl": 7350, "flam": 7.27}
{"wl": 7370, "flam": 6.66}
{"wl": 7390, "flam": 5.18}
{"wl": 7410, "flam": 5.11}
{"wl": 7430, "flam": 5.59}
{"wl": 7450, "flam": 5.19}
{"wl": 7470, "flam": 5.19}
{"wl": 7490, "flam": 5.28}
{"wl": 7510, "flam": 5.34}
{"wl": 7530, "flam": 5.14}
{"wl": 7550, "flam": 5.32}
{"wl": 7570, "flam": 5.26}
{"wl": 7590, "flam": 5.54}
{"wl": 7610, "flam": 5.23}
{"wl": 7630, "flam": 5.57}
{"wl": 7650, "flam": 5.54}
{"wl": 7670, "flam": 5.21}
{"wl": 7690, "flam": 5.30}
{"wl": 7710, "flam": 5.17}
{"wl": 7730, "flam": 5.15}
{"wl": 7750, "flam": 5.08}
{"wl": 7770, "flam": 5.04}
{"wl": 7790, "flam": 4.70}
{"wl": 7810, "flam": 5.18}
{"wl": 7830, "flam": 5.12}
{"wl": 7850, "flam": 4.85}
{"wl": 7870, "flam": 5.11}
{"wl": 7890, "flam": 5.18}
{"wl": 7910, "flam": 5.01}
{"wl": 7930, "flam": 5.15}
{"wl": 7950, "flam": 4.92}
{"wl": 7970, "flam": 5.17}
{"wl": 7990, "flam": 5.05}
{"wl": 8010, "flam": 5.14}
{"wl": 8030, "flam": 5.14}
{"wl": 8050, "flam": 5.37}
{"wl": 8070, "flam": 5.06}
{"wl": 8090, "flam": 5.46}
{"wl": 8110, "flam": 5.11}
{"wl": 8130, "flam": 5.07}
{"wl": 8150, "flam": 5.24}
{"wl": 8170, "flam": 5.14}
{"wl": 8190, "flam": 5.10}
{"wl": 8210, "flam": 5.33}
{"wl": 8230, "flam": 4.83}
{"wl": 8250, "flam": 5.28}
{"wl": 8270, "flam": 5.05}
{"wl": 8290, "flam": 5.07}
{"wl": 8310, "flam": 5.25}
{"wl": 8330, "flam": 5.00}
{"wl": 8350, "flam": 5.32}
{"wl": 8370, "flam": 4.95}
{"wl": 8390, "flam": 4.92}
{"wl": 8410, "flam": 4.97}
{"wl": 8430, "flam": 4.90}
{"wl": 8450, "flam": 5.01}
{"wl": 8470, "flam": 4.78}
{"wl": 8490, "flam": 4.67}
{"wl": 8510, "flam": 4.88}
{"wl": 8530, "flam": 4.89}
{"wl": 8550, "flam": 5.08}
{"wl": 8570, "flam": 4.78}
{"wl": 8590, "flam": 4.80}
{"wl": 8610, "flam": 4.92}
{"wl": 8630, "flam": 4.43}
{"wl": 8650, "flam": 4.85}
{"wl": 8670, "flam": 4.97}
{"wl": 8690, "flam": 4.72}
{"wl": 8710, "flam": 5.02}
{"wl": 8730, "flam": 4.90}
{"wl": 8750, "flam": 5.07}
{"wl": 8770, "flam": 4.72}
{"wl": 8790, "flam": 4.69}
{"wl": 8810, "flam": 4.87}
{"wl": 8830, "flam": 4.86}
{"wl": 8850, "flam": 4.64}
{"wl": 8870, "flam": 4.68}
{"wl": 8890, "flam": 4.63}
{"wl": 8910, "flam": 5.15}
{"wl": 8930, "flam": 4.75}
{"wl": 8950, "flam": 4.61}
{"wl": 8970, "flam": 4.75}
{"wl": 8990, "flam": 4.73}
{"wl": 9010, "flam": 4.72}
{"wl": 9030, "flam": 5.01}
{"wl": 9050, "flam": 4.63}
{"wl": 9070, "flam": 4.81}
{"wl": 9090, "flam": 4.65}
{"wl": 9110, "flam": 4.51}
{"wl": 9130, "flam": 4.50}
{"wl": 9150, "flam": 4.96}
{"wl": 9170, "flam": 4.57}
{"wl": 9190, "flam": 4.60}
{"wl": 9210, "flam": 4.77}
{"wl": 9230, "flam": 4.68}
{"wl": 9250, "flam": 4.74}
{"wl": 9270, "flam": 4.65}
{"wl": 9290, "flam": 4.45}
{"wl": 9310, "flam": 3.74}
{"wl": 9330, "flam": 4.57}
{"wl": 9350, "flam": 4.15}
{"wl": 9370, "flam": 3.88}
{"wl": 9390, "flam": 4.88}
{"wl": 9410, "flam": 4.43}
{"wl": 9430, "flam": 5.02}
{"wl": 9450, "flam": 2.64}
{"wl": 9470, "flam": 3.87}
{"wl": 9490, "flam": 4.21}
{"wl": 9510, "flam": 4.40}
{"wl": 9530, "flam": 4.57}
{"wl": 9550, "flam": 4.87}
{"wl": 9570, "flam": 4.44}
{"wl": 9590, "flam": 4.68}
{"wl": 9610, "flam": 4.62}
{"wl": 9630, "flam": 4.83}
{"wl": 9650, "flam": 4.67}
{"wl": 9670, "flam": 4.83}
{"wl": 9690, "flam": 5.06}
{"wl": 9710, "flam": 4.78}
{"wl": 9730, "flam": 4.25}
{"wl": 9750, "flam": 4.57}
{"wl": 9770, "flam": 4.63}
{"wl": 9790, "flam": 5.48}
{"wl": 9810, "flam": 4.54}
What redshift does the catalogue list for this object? 0.095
